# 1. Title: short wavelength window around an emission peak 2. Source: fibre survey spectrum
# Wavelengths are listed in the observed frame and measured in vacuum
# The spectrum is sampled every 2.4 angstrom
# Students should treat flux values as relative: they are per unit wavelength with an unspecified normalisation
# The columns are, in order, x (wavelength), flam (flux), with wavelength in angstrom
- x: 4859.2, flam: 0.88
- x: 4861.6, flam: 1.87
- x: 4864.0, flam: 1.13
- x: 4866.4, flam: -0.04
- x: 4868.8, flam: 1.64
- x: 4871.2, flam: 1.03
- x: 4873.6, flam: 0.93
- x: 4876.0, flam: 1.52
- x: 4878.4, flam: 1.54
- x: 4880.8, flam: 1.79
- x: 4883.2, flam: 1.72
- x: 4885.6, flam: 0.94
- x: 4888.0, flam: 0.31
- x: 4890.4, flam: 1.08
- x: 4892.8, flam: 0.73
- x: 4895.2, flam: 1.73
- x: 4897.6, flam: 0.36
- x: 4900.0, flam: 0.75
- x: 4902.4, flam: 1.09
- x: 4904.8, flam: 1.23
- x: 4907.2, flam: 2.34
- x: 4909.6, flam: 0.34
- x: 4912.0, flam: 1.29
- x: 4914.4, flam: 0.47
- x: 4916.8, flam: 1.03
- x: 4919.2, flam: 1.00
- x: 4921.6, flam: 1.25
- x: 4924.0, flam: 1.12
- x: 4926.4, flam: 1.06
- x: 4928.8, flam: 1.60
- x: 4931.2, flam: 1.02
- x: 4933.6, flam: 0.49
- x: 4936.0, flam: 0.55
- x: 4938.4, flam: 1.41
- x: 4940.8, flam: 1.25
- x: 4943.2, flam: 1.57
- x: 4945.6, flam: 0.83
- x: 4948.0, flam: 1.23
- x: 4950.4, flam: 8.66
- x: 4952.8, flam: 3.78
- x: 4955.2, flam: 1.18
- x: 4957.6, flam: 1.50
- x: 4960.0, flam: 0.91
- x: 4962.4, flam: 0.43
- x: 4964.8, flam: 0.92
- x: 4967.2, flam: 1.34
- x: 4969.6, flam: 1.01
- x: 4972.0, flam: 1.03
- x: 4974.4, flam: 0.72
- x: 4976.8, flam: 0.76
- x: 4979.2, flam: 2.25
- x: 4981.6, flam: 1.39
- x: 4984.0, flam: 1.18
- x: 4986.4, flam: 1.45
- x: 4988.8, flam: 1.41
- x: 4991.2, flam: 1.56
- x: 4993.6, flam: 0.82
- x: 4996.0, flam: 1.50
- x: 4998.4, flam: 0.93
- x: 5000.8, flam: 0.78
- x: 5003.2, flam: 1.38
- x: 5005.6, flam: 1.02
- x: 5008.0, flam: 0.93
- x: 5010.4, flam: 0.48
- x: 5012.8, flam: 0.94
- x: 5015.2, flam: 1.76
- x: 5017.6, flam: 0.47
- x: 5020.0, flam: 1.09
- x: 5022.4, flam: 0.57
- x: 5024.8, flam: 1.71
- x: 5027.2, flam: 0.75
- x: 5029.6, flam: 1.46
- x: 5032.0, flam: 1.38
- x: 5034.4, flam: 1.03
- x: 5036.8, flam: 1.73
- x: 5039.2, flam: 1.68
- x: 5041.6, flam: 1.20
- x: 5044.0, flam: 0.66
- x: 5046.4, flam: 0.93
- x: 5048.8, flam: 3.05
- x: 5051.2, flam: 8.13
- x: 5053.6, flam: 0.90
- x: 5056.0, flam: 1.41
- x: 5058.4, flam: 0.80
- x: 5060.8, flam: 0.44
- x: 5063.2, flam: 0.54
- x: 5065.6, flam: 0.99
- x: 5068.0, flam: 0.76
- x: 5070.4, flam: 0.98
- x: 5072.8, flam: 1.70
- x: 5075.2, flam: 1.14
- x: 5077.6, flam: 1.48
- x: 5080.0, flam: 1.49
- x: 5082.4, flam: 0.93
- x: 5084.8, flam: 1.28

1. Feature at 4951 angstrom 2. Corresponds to Hbeta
